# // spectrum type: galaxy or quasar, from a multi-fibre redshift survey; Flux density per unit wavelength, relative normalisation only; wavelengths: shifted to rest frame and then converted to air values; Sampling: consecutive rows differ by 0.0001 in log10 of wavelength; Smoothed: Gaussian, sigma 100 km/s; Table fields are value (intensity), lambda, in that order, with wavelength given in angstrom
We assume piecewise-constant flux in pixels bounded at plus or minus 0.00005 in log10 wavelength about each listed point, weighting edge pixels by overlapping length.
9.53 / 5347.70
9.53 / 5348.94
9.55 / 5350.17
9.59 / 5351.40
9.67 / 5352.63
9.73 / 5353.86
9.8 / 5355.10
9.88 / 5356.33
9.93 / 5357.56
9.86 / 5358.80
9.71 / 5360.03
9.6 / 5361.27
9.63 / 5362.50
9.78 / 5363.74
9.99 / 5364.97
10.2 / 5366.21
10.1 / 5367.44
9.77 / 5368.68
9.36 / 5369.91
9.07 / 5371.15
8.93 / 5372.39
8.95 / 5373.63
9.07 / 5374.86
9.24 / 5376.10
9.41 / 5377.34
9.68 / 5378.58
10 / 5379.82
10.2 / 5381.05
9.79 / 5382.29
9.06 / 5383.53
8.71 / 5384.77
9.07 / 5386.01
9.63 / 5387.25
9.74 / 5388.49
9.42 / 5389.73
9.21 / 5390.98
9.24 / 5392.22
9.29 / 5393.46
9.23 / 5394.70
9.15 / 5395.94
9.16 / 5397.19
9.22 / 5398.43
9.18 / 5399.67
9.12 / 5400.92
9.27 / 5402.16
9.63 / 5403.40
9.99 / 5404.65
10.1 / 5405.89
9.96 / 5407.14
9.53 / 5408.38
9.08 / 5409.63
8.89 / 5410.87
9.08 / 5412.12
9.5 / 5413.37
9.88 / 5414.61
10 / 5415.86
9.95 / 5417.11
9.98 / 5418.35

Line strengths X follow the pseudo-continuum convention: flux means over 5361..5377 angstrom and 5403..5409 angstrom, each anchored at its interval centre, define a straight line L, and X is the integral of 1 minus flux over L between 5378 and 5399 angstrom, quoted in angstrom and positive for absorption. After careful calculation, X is 0.6 angstrom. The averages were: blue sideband 9.51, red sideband 9.85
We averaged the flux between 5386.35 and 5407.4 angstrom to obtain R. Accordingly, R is 9.43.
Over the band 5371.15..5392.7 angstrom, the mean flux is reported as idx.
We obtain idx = 9.36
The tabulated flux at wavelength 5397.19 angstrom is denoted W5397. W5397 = 9.16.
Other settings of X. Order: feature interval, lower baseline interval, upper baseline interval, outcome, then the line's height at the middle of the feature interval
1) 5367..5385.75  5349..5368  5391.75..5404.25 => 0.28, 9.55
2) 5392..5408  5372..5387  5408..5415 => -0.19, 9.32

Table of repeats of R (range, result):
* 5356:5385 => 9.59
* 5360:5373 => 9.64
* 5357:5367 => 9.84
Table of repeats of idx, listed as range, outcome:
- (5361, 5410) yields 9.47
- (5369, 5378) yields 9.17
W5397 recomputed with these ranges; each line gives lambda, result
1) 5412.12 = 9.08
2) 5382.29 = 9.79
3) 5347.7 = 9.53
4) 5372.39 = 8.93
